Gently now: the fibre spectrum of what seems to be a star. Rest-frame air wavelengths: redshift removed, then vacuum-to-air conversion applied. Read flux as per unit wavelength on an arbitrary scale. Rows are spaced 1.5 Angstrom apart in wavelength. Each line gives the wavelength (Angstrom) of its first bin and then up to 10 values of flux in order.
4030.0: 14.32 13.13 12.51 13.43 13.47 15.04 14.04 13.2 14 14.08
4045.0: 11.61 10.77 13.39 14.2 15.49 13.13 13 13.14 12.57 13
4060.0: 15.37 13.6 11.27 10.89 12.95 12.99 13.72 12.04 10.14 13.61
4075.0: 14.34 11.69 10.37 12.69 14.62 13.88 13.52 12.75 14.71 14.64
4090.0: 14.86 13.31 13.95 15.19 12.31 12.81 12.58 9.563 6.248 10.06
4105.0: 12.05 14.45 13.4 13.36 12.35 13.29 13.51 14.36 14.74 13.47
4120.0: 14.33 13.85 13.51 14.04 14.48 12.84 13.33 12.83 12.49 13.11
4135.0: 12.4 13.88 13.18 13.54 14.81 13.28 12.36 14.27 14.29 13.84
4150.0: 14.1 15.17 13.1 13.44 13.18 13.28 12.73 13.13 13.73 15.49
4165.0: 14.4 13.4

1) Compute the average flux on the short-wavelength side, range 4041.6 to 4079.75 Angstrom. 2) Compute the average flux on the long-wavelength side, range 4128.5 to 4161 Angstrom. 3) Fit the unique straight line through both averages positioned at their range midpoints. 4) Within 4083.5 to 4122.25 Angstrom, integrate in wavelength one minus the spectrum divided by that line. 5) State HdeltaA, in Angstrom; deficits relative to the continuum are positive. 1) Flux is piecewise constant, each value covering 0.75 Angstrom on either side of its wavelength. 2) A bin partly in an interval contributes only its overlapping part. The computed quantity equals 0.24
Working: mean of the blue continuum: 12.8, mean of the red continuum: 13.4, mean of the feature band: 13.1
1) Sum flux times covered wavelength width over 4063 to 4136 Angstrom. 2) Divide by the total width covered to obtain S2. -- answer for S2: 13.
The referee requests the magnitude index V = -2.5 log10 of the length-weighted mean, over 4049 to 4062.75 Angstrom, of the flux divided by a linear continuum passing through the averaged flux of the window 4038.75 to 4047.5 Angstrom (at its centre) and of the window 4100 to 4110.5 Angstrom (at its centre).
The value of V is -0.086 mag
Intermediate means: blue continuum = 12.9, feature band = 13.6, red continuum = 11.4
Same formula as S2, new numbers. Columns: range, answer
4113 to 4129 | 13.9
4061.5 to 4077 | 12.4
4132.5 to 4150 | 13.6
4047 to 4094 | 13.2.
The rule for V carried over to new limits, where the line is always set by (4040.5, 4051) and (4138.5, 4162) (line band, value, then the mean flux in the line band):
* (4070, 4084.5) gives 0.05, 12.7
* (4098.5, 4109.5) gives 0.19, 11.3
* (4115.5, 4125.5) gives -0.04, 14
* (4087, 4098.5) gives -0.04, 13.9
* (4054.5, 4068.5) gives 0.03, 12.9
